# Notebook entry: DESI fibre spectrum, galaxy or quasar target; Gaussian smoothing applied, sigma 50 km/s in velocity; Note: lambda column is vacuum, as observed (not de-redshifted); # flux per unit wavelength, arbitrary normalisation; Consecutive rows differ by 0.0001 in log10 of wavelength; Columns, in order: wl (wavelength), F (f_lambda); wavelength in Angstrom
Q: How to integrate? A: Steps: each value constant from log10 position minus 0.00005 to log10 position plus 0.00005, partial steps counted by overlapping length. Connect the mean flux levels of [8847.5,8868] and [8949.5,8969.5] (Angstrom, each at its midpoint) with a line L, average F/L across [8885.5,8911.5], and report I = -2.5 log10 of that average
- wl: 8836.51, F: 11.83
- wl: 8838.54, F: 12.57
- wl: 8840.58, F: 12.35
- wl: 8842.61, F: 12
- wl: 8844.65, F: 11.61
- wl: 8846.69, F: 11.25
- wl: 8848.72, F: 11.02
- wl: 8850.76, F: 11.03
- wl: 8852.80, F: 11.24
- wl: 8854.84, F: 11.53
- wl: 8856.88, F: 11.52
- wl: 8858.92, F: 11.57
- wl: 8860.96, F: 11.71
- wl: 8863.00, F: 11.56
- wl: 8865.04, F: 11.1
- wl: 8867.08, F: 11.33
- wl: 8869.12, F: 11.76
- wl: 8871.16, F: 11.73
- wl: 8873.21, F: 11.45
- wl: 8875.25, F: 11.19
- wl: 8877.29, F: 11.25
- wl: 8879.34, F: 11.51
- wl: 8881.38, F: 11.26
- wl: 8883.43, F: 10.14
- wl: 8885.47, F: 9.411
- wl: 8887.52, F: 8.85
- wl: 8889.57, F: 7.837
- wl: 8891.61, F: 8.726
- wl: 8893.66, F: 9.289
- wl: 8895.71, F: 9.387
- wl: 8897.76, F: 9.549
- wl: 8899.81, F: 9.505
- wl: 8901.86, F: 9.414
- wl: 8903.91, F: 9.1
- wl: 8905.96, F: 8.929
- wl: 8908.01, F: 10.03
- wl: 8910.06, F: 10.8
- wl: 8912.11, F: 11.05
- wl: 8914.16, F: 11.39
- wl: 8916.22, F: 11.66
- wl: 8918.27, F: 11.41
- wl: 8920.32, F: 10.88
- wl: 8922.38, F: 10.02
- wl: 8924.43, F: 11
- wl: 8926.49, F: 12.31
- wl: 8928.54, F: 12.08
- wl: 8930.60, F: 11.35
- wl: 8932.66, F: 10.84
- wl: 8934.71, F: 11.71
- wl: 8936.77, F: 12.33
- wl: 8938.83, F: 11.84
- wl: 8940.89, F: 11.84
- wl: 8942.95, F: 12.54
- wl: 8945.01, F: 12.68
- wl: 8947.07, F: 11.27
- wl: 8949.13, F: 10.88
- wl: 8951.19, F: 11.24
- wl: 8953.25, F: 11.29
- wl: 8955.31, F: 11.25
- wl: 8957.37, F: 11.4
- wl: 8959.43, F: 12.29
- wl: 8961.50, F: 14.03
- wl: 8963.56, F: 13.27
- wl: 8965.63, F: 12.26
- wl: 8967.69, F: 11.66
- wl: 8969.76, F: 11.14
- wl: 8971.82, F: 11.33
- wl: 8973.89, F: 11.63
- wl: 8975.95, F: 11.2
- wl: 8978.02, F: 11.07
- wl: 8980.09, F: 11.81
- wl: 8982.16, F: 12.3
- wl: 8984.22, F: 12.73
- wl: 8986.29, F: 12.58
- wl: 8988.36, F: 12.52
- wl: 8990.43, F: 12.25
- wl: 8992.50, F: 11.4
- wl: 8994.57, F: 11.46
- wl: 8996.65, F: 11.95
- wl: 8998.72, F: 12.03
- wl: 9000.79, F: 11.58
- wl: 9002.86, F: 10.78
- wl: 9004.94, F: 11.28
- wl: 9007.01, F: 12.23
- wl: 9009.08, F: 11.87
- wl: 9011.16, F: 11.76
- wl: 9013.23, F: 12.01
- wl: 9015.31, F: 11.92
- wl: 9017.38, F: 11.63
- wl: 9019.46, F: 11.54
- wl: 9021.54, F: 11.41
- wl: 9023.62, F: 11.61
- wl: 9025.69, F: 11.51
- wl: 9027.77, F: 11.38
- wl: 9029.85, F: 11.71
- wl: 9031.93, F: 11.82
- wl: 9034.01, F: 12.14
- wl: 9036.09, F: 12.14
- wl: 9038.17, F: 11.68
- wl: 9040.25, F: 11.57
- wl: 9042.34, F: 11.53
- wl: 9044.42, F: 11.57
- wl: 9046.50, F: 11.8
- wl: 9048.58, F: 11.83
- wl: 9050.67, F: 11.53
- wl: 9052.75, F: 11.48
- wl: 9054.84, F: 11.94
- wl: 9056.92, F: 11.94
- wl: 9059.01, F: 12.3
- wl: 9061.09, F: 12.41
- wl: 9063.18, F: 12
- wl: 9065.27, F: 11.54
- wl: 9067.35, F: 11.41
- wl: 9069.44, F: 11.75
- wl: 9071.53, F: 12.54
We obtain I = 0.24 mag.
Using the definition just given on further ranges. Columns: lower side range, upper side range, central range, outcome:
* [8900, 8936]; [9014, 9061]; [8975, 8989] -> -0.07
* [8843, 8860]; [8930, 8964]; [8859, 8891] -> 0.07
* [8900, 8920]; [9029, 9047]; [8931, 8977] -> -0.09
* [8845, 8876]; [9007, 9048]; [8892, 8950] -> 0.06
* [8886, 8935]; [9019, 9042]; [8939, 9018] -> -0.08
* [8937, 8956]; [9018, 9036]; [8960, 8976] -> -0.04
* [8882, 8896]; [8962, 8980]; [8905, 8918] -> -0.09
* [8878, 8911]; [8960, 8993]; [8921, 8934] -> -0.06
